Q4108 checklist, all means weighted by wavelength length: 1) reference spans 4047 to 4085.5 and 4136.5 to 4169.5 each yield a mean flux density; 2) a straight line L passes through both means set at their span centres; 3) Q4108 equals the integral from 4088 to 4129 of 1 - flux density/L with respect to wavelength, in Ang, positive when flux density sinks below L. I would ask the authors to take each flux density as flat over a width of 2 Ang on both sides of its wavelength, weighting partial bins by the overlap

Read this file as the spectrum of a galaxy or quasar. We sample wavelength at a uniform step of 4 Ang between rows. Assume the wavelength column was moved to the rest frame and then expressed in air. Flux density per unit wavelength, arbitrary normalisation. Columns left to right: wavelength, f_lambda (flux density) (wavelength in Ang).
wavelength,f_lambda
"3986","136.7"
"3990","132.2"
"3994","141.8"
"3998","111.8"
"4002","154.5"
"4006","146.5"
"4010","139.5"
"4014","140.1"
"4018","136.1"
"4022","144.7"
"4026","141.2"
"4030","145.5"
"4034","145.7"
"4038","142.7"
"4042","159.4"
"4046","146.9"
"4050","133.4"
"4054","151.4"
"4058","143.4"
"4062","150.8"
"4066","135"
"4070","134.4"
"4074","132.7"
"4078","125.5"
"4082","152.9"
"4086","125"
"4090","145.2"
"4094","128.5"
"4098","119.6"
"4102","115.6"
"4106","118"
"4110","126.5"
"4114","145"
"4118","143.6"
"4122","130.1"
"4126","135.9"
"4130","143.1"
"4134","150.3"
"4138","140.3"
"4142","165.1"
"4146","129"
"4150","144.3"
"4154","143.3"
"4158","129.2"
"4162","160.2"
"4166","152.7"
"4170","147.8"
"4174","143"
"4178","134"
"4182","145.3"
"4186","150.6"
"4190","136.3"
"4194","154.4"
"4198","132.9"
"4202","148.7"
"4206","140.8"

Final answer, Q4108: 3.3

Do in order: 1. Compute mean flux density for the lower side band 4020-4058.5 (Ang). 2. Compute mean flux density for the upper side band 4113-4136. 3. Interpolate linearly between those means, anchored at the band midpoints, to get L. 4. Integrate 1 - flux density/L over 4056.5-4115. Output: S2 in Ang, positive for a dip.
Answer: 4.2 Ang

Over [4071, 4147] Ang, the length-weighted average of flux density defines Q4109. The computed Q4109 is 135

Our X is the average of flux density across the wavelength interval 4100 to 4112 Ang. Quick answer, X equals 120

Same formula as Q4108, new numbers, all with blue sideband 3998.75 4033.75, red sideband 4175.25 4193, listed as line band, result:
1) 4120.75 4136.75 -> 0.2 Ang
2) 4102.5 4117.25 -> 1.3 Ang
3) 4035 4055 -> -0.6 Ang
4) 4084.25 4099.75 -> 1.4 Ang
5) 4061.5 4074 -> 0.4 Ang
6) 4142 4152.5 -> 0.0 Ang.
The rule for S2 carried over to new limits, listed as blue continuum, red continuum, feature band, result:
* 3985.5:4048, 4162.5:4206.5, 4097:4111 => 2.3 Ang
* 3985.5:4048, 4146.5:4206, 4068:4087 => 1.1 Ang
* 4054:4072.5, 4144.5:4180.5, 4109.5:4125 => 0.6 Ang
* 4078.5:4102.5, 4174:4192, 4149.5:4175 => -1.2 Ang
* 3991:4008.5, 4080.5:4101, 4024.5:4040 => -0.9 Ang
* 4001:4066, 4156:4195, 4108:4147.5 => 1.1 Ang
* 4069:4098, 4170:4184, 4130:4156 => -1.2 Ang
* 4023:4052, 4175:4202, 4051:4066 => -0.1 Ang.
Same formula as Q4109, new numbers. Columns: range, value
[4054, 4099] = 137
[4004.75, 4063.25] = 144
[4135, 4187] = 145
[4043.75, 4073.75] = 142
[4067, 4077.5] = 133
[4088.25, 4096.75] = 135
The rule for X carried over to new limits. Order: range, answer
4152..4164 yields 144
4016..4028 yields 141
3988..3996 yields 137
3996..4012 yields 138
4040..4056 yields 148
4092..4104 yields 121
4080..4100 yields 134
